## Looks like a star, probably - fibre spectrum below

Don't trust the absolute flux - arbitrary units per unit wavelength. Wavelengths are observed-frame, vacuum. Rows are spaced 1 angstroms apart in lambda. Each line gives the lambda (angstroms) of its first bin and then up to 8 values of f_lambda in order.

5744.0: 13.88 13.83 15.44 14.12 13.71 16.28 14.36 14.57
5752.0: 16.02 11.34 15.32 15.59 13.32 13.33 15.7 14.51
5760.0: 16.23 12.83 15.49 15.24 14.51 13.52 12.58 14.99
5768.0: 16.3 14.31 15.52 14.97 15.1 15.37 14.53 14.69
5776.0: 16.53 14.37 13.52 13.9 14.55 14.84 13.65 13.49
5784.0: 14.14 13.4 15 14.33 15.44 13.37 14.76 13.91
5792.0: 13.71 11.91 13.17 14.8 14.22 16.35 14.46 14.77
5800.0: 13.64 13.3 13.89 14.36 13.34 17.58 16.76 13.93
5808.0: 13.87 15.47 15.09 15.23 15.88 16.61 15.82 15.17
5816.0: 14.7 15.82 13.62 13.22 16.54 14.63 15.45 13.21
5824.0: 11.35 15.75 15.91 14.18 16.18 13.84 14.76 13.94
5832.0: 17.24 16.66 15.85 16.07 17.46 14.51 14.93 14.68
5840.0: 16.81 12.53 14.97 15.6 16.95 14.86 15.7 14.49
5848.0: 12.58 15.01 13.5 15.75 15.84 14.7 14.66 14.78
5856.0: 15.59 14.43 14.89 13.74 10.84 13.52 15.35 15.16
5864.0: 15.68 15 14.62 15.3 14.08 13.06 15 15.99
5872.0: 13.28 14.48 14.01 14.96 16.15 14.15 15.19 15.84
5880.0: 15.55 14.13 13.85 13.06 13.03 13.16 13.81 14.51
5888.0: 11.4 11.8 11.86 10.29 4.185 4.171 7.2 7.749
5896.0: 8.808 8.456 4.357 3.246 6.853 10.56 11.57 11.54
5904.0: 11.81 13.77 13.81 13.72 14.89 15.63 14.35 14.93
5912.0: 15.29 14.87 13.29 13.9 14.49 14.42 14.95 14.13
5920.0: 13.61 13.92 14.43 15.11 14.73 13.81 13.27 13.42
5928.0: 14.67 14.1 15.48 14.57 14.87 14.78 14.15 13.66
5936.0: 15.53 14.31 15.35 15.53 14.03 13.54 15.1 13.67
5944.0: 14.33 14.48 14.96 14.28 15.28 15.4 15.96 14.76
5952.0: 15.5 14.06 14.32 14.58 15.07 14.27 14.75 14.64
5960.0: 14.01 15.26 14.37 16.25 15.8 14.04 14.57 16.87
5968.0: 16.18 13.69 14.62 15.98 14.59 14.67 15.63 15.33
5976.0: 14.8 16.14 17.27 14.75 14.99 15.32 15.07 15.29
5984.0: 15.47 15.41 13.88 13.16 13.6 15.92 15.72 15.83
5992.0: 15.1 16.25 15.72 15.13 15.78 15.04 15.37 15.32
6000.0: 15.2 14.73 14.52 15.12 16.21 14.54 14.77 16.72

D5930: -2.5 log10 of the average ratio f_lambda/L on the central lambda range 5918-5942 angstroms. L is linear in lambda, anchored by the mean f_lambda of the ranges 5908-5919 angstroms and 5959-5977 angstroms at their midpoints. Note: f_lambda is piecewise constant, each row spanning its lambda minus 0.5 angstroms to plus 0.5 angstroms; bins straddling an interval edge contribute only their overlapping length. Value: 0.03 mag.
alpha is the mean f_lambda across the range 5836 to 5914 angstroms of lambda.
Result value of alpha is 13.3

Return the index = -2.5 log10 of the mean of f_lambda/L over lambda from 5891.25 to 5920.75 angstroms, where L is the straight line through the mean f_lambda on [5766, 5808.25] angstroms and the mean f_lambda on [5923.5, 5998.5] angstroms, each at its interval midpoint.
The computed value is 0.28 mag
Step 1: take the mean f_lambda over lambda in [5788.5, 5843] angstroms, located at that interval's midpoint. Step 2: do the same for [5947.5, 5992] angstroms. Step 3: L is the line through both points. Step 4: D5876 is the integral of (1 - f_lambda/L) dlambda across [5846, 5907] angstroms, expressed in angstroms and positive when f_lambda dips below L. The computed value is 8.7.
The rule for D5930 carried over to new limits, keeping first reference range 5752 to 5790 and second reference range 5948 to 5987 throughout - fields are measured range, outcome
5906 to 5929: 0.04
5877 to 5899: 0.33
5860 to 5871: 0.02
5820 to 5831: 0.01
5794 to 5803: 0.02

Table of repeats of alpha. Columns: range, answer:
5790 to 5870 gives 14.8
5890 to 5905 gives 8.24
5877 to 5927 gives 12.3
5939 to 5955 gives 14.7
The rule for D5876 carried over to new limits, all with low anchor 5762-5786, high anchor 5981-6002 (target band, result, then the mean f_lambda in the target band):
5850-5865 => 0.17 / 14.6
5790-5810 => 0.28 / 14.4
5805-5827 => -0.50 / 15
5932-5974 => 0.60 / 14.8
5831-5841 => -0.70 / 15.7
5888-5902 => 6.54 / 7.93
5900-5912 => 1.43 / 13.1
